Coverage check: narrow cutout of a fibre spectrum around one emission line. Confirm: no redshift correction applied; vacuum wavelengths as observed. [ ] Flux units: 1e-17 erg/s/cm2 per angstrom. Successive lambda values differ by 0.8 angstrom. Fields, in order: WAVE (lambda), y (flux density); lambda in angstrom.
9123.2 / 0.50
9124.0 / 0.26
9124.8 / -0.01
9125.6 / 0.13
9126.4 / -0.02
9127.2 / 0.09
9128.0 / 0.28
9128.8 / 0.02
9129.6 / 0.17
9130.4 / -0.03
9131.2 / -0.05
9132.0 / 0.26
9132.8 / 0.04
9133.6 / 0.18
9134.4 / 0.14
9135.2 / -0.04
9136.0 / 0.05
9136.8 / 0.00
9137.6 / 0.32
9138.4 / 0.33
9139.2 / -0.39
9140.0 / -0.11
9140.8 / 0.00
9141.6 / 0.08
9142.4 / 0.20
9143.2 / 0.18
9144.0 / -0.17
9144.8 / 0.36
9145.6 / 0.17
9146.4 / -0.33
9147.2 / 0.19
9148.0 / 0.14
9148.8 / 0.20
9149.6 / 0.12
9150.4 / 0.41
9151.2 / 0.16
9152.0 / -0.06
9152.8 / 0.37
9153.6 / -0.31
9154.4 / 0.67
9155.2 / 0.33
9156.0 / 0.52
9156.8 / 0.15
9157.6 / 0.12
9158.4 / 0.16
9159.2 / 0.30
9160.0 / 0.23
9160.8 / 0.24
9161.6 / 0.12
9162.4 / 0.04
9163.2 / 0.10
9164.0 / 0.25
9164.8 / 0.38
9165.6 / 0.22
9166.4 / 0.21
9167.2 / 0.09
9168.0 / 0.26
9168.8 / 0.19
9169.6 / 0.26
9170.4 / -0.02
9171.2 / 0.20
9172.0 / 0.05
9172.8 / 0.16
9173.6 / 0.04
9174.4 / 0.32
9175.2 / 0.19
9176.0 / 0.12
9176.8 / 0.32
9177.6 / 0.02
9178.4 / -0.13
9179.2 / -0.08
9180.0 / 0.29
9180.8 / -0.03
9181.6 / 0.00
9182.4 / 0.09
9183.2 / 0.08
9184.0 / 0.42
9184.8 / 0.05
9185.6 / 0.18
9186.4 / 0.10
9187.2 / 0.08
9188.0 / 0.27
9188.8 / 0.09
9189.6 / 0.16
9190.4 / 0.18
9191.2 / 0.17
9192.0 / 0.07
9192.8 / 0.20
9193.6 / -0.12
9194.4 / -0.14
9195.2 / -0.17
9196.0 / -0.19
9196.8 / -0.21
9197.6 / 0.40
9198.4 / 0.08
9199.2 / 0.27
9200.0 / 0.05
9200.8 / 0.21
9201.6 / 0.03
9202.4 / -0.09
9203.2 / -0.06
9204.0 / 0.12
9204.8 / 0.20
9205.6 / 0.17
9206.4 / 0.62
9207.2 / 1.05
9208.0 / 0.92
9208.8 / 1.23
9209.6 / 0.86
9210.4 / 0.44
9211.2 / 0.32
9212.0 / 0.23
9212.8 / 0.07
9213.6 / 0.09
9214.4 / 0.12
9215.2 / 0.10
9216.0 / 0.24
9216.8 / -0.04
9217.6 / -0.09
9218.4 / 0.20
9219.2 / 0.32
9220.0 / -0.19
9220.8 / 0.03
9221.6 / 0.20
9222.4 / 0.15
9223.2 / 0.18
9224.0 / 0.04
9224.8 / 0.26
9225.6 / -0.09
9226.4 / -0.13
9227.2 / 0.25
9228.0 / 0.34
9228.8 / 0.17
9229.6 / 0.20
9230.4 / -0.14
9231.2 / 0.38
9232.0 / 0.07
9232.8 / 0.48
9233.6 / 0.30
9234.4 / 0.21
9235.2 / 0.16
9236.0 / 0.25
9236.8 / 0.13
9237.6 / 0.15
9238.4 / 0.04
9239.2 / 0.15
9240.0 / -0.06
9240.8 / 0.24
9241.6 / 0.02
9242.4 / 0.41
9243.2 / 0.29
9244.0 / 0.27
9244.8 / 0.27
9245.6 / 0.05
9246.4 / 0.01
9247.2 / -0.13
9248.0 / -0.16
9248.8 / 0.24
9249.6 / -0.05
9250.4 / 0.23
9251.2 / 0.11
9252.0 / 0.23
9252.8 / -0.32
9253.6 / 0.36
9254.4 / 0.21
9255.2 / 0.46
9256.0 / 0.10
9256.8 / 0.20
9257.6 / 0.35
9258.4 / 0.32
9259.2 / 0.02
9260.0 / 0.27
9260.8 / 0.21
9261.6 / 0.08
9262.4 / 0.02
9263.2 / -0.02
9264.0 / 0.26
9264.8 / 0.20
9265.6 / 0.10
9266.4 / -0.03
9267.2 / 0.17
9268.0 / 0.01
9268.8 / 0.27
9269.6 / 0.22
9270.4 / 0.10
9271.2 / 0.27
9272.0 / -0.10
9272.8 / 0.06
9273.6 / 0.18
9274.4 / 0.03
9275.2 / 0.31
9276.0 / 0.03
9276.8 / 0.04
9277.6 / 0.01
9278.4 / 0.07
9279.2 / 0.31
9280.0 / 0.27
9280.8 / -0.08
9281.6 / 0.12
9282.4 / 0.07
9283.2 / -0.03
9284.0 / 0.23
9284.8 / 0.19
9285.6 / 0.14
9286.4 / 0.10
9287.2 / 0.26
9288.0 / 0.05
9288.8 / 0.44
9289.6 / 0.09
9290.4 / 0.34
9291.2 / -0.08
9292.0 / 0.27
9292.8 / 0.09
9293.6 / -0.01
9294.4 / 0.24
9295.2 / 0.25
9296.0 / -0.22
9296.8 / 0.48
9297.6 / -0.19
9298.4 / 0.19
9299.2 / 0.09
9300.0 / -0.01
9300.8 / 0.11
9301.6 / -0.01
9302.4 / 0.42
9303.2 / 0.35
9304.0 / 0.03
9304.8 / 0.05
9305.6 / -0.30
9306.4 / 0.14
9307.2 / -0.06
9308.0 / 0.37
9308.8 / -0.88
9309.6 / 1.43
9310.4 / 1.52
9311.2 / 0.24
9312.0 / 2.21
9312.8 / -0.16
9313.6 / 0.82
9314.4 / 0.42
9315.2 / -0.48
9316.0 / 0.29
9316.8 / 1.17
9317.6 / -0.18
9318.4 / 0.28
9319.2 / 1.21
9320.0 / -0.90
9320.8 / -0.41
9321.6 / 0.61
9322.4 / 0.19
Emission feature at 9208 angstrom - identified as H-beta 4861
